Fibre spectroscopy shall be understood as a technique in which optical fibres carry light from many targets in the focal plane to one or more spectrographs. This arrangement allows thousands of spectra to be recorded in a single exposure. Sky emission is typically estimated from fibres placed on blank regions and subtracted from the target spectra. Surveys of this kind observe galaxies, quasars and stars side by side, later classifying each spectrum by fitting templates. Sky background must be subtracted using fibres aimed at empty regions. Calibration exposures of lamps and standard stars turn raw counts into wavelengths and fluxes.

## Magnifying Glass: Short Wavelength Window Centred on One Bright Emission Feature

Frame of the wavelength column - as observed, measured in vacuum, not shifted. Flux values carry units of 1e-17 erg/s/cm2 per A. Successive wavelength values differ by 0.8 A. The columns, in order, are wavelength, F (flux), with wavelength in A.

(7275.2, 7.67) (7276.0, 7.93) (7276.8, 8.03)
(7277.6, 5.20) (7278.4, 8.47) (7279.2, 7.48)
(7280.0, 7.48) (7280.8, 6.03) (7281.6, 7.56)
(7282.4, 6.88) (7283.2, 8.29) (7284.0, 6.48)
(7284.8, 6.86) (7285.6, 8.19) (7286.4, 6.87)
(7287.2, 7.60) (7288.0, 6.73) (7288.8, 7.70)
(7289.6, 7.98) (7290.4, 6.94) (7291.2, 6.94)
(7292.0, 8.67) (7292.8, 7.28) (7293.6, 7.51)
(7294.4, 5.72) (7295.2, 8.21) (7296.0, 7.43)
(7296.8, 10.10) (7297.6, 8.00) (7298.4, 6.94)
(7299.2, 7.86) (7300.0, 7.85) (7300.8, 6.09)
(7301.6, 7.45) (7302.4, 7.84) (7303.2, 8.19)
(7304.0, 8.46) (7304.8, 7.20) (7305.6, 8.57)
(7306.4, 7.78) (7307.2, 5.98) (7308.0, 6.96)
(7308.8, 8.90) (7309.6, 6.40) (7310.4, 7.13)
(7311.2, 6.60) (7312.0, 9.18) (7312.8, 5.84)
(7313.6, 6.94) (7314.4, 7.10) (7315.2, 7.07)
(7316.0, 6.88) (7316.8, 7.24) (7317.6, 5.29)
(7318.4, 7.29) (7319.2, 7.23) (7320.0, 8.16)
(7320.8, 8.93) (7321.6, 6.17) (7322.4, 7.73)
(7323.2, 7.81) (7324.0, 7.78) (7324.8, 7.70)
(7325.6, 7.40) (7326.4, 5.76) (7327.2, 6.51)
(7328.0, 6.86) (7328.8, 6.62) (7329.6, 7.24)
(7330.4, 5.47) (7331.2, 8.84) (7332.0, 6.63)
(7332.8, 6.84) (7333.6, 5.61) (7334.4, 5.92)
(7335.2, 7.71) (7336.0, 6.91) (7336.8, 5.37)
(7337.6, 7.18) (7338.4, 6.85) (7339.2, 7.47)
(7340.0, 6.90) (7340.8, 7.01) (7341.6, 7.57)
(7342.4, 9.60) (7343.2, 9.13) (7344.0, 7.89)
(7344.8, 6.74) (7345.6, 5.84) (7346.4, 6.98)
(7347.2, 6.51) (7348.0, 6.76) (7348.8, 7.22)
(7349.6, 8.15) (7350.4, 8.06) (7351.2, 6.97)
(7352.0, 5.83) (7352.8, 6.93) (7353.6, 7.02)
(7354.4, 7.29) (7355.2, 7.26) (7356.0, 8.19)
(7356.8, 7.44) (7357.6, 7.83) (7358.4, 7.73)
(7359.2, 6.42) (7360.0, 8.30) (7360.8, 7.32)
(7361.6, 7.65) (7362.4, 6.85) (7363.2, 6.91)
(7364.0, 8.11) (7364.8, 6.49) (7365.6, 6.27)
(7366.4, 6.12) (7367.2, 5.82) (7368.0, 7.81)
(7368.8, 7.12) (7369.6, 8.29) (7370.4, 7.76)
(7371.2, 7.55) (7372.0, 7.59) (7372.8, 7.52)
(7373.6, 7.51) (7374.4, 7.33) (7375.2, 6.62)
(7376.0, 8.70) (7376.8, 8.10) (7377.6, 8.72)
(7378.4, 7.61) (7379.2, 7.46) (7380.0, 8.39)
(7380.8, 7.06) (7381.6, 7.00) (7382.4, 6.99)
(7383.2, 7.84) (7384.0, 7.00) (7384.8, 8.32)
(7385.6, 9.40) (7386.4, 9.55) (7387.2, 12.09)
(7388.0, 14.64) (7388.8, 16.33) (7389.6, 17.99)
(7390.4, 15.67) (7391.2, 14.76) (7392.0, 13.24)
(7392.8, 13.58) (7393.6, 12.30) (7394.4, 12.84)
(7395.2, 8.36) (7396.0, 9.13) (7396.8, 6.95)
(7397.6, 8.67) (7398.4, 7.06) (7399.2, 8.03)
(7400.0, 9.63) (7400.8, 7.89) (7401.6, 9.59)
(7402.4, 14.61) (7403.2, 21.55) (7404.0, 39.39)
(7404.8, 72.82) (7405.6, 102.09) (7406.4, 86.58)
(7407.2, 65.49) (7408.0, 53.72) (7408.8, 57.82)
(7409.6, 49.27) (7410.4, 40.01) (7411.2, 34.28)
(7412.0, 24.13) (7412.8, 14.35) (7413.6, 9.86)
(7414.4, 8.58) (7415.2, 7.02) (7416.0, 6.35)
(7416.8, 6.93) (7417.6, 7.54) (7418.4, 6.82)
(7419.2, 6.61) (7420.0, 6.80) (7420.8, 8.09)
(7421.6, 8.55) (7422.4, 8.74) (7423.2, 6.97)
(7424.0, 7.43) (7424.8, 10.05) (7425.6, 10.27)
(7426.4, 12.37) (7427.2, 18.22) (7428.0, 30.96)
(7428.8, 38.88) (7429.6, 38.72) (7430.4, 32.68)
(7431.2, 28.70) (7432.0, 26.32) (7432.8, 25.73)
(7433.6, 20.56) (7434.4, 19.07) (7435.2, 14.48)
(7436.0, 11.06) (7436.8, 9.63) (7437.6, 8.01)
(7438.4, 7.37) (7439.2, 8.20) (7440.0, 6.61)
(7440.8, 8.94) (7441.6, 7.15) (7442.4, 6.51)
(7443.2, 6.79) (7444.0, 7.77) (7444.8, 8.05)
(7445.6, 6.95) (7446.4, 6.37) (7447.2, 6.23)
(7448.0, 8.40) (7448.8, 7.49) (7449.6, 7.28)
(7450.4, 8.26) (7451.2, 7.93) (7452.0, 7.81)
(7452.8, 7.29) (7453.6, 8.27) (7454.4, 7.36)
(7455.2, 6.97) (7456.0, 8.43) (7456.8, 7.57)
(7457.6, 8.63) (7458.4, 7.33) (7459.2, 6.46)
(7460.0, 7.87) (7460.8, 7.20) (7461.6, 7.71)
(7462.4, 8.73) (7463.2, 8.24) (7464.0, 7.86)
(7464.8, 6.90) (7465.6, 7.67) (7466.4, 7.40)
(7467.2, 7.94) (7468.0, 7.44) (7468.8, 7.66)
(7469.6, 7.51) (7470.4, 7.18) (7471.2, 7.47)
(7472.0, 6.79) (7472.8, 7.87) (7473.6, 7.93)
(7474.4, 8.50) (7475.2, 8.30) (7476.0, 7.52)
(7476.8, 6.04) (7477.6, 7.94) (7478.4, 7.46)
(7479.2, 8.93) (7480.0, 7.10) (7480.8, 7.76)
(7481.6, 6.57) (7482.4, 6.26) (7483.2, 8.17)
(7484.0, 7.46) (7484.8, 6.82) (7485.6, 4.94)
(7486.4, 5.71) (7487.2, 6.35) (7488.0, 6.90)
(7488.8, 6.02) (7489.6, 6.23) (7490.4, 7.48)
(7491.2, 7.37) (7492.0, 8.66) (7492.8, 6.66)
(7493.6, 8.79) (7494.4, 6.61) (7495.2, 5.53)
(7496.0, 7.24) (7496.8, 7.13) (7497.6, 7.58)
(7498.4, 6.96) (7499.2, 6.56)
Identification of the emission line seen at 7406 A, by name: Halpha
